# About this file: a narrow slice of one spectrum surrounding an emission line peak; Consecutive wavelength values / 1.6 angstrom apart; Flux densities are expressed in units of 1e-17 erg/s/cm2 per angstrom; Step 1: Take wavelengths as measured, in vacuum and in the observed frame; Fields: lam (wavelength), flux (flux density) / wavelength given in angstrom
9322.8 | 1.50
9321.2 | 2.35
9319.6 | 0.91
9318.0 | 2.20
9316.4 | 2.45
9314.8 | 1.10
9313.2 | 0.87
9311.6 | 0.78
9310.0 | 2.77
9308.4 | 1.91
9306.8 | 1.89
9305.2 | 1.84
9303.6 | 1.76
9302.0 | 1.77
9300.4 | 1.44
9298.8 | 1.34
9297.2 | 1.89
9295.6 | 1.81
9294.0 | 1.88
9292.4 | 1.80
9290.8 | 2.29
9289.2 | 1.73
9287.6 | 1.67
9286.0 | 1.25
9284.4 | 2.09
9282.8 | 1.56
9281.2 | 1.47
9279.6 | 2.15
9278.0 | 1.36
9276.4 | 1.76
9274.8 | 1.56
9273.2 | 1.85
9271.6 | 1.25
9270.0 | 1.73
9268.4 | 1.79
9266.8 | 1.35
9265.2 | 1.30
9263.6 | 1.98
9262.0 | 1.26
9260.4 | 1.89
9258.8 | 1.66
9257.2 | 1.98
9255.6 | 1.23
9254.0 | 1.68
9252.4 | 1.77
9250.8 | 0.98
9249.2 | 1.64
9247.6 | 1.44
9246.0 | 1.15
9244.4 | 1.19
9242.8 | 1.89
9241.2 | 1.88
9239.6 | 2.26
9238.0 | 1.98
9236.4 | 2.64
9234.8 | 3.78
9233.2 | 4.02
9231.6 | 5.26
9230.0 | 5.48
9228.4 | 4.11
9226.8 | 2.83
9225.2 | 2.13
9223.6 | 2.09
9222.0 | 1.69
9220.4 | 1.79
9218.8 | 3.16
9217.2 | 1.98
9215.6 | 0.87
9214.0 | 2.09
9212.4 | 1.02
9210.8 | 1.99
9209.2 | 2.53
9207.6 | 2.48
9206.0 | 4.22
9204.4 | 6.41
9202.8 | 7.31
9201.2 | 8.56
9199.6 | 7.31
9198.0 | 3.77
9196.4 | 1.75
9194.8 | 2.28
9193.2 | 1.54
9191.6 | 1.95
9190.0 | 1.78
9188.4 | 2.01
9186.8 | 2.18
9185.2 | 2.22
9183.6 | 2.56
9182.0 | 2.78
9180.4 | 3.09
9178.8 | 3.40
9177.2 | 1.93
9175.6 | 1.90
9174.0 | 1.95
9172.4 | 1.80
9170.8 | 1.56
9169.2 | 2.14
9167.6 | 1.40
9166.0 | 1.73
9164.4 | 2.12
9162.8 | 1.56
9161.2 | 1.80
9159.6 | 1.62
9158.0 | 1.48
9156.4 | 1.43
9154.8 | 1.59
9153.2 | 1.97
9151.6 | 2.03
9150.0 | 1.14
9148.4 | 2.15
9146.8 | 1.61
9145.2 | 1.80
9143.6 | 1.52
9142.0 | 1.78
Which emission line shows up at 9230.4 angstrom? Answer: [N II] 6583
